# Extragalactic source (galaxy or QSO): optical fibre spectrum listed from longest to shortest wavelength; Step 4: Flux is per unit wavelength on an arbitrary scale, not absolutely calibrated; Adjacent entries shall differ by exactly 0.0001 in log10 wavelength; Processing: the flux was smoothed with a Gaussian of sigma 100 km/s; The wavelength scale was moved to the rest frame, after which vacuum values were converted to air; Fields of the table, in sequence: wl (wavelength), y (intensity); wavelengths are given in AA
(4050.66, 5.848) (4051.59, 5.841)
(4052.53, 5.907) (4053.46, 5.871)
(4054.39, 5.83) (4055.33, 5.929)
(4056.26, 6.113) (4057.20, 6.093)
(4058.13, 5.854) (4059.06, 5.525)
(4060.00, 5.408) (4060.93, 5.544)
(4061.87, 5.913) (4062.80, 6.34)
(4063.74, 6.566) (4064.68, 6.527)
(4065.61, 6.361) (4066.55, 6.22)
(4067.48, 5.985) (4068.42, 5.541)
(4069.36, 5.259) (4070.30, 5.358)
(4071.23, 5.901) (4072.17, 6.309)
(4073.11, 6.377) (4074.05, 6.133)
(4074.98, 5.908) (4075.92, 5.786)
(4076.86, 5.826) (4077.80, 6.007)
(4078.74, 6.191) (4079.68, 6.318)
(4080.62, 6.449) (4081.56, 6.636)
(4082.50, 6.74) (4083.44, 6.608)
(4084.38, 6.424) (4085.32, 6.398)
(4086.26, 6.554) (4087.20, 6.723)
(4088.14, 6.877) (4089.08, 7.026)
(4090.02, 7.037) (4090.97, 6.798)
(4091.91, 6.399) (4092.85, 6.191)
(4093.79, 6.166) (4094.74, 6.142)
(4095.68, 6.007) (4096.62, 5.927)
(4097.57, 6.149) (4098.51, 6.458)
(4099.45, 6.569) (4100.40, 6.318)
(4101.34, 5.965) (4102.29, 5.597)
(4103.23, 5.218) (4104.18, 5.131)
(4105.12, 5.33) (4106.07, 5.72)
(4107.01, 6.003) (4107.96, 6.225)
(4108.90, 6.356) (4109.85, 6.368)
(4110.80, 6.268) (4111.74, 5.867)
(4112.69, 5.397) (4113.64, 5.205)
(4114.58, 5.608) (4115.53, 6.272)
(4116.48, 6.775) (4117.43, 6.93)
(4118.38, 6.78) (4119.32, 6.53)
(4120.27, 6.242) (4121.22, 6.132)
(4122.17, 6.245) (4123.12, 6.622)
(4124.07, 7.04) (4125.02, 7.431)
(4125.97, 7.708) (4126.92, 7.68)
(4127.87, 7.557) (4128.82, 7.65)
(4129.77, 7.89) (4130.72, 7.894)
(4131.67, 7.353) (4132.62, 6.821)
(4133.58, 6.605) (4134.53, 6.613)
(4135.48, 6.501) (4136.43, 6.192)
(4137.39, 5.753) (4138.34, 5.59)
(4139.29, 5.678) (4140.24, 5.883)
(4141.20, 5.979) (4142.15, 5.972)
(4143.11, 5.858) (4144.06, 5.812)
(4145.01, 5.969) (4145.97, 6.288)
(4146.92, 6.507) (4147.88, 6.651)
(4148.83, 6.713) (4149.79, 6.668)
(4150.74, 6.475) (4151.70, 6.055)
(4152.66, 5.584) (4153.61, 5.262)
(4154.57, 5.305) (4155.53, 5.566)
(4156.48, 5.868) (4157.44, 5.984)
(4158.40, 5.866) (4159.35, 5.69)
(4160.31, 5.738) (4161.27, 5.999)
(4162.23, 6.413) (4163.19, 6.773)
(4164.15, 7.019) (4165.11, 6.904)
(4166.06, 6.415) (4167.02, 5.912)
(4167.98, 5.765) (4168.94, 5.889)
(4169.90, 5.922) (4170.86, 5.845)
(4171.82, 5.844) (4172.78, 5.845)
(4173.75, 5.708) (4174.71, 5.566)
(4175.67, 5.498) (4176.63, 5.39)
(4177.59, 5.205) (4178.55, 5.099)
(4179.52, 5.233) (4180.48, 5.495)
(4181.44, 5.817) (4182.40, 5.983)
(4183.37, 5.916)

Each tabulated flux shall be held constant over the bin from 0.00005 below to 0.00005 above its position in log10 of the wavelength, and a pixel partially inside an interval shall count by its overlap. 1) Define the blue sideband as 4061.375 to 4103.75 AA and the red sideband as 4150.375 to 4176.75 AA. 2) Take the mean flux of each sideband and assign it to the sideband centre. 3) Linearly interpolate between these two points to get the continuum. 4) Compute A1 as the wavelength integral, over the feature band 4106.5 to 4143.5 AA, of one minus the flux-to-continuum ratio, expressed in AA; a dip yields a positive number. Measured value -2.60 AA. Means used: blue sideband 6.22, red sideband 5.94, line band 6.5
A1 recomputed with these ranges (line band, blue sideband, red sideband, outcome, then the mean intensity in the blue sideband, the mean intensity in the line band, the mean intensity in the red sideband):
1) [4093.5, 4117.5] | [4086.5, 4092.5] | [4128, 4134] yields 3.54 AA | 6.79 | 5.98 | 7.38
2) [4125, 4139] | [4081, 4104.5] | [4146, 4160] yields -1.95 AA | 6.33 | 6.98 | 6.02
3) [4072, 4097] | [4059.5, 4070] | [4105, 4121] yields -1.44 AA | 5.95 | 6.37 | 6.13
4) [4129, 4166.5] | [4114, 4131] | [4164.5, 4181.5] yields 0.39 AA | 6.92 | 6.27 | 5.75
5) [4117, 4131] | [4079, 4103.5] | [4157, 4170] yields -1.77 AA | 6.38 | 7.08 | 6.17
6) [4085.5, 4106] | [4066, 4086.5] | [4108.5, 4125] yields 0.00 AA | 6.13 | 6.21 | 6.3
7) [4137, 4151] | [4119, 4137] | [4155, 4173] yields 0.96 AA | 6.98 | 6.12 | 6.07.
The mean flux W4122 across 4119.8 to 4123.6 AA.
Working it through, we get 6.31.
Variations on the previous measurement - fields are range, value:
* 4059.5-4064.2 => 5.95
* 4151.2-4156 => 5.55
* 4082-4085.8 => 6.55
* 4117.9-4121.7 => 6.43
